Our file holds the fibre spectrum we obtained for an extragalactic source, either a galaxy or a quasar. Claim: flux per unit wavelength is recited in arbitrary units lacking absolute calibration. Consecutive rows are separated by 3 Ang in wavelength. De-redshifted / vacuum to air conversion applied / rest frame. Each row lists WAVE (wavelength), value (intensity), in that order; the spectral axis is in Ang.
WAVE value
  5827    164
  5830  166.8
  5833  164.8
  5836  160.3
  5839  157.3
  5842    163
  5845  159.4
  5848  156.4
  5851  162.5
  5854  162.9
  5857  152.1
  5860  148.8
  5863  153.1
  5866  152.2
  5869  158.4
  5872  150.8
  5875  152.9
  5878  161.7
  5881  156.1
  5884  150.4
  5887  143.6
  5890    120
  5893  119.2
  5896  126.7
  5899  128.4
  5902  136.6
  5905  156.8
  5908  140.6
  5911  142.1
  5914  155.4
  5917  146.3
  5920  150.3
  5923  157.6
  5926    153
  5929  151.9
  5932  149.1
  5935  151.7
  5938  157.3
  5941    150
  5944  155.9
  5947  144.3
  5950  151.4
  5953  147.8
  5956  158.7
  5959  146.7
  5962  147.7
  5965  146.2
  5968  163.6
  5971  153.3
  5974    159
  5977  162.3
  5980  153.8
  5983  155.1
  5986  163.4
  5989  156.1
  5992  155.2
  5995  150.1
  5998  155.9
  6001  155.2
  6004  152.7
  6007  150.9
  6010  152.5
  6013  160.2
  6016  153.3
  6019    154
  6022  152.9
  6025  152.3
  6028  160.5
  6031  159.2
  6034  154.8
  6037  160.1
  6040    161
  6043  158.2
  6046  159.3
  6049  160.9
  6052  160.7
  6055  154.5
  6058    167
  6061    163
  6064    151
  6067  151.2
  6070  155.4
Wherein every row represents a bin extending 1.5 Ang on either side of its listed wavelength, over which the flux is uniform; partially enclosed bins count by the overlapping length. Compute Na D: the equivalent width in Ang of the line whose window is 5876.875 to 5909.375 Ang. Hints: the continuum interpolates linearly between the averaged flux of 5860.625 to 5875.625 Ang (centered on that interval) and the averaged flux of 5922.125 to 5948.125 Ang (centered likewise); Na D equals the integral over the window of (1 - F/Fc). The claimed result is 2.8 Ang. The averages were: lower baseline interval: 153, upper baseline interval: 152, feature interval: 140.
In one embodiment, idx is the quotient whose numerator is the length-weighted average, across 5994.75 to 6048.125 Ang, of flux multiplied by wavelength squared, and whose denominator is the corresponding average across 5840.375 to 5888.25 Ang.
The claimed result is 1.06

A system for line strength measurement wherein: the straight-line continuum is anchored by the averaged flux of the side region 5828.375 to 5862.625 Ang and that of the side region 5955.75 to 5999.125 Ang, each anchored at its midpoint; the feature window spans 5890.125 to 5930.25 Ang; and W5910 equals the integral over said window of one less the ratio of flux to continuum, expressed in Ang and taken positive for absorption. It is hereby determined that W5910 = 3.7 Ang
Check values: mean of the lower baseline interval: 159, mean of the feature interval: 143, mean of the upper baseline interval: 155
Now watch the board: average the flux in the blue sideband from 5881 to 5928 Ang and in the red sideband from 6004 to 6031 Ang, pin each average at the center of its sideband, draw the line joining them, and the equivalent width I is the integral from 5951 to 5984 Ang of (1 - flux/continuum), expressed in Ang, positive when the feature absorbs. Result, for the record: -1.04 Ang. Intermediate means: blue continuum 142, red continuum 155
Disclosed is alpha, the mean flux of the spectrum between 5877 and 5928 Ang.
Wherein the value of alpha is 144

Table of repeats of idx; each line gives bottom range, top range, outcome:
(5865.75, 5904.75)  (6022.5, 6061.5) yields 1.17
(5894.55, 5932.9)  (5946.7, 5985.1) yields 1.07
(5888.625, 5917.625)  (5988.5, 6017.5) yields 1.16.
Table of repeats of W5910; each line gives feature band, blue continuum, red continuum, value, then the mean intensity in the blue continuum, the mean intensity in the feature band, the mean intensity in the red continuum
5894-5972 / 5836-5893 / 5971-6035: 2.81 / 153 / 149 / 156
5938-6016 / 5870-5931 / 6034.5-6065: -0.74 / 145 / 154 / 160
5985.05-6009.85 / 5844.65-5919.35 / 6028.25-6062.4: 0.26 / 148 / 155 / 160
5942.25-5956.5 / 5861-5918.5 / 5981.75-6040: -0.09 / 145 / 151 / 156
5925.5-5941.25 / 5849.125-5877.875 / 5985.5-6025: 0.26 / 155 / 152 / 154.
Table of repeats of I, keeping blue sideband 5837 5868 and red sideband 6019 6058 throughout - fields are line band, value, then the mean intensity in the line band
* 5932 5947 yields 0.5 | 152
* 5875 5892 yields 1.2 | 146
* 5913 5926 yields 0.4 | 152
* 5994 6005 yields 0.3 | 154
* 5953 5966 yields 0.6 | 150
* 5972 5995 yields 0.1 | 157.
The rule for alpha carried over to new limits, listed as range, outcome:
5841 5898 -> 150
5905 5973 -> 151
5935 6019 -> 154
